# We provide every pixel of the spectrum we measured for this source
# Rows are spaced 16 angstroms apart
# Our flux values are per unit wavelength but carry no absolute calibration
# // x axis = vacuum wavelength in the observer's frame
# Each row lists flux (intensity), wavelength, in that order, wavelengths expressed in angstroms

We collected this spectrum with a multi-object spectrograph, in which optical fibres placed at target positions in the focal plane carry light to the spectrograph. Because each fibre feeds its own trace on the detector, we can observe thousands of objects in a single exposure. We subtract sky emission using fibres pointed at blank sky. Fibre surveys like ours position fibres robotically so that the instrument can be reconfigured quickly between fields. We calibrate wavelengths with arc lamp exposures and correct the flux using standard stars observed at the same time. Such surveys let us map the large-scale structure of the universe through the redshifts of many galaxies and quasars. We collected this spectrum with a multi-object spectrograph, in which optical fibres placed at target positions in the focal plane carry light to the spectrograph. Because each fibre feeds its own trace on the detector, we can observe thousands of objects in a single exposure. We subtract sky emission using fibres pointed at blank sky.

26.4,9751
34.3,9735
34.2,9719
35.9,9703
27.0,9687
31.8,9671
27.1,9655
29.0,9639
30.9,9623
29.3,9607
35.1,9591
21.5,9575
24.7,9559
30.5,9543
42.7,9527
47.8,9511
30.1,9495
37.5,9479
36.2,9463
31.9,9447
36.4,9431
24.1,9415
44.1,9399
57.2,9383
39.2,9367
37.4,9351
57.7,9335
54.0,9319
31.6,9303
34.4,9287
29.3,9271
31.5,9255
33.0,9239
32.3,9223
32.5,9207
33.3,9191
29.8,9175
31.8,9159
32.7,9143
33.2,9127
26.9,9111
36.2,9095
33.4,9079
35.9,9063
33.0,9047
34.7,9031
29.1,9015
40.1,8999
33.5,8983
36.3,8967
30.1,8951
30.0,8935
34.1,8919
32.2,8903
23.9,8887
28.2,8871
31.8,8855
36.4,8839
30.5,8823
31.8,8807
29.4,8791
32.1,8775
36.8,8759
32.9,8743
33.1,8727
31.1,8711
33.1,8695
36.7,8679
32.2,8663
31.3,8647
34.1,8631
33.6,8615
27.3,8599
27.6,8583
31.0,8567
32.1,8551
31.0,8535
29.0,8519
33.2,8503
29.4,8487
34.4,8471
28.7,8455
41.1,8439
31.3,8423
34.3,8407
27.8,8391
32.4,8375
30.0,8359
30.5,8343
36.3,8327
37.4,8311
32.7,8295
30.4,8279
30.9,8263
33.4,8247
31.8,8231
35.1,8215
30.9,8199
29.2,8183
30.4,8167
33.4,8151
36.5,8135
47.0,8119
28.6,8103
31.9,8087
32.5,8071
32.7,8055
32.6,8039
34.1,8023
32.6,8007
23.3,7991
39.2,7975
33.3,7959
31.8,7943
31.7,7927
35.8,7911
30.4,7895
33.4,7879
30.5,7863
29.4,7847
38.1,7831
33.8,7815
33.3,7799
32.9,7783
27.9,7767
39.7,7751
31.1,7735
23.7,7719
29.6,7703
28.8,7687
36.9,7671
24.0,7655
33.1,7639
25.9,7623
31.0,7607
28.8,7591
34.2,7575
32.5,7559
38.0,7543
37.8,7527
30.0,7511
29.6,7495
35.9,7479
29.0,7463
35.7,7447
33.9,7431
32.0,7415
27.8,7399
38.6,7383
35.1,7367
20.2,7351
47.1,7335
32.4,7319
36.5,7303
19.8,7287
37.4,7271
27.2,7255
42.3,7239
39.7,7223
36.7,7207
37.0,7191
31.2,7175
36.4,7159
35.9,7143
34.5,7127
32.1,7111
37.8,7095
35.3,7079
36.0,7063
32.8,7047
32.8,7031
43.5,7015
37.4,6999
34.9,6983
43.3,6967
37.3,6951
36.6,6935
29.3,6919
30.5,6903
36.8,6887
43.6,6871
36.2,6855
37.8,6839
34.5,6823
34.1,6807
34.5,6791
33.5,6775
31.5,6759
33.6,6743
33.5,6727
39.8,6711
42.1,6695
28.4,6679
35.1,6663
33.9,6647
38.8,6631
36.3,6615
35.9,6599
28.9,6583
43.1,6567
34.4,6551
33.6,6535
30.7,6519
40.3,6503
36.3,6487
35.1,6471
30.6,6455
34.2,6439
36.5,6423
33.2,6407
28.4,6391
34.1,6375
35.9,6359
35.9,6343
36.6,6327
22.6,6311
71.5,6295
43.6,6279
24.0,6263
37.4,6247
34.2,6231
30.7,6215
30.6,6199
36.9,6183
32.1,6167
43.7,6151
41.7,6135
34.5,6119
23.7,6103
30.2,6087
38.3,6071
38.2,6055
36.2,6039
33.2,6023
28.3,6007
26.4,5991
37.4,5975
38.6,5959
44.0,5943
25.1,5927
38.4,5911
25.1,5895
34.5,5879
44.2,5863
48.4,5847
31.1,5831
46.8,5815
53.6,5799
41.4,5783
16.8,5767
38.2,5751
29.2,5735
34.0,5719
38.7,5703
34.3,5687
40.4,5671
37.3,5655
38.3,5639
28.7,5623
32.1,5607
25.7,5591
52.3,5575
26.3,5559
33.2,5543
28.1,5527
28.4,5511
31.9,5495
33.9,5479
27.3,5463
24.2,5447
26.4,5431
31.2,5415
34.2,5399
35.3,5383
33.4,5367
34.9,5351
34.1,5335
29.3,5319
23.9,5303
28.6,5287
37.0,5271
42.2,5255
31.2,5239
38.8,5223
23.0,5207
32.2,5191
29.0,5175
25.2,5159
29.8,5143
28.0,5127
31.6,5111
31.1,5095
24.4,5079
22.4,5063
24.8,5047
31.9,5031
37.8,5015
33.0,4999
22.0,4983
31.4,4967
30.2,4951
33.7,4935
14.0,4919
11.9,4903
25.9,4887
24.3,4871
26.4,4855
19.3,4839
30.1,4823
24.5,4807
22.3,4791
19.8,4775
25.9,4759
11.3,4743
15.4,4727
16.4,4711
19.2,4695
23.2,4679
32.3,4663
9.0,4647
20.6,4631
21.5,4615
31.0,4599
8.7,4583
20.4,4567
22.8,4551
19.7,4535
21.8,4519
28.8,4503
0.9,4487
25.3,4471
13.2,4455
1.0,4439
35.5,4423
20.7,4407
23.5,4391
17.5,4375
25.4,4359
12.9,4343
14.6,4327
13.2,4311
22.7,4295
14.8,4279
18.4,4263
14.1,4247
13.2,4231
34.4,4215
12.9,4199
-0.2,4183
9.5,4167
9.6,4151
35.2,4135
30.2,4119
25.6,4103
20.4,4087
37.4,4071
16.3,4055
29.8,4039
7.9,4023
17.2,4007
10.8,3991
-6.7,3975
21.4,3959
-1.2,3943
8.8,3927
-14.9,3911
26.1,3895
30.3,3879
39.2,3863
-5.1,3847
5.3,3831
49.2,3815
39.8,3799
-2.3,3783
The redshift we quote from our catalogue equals 0.236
